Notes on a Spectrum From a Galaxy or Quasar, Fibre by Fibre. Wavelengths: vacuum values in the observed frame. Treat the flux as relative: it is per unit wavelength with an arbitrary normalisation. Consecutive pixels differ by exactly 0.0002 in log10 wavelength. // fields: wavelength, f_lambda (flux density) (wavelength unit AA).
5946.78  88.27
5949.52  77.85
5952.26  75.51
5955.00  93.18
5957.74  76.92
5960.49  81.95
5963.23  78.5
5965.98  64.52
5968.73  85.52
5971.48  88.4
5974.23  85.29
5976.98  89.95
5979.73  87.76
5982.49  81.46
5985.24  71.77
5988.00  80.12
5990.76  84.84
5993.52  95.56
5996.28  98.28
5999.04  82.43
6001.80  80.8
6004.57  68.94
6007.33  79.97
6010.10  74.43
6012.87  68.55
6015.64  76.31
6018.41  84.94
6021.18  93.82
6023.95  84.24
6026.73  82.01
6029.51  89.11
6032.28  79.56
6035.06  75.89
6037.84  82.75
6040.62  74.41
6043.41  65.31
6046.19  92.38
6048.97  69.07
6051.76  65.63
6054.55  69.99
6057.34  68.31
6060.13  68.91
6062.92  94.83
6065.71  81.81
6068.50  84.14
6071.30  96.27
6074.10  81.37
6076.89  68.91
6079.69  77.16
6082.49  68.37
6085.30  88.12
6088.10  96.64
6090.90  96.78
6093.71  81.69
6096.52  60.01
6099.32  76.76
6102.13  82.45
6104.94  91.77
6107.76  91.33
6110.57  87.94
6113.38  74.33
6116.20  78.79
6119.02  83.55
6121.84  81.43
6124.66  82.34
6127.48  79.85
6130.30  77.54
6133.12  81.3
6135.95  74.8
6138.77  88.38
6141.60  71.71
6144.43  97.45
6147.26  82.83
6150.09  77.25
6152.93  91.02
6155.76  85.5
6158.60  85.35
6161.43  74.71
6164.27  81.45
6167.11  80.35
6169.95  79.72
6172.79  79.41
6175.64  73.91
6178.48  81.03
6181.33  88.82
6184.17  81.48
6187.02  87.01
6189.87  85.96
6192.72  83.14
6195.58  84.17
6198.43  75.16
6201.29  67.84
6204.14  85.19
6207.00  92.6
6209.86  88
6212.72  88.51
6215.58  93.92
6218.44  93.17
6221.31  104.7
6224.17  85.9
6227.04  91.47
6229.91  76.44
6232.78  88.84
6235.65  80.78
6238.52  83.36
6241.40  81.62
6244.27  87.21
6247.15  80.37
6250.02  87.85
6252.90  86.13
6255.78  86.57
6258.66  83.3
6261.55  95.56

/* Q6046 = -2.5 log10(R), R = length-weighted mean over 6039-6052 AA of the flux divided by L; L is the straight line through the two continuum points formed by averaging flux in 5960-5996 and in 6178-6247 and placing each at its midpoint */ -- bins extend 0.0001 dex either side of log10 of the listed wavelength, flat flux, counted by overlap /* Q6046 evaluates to 0.13 mag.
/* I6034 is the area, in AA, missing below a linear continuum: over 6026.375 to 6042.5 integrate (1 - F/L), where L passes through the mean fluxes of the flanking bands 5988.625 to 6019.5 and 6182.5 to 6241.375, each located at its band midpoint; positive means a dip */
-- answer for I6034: 0.37 AA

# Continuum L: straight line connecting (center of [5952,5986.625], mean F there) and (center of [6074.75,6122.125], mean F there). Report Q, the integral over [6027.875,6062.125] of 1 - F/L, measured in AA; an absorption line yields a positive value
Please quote 2.6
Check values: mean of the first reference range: 81.8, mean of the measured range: 75.5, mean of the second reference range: 81.5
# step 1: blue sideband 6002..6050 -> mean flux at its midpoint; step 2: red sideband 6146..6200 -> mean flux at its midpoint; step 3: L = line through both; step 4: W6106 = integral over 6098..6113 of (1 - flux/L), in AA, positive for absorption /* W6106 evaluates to -0.9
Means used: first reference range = 79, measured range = 85.3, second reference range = 82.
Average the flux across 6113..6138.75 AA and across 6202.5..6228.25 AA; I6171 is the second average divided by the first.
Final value 1.14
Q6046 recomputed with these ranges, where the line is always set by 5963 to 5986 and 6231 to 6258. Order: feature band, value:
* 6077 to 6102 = 0.038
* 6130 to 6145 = 0.029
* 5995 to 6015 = 0.045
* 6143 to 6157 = -0.040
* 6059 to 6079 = 0.006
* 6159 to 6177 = 0.069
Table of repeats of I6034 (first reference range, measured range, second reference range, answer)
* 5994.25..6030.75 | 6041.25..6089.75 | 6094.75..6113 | 1.74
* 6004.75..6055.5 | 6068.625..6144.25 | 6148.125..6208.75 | -1.64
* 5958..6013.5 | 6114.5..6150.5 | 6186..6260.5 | 1.19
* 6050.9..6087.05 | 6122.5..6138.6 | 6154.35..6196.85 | 0.11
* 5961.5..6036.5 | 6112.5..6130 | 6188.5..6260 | 0.82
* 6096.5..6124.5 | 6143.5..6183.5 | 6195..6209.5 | -0.48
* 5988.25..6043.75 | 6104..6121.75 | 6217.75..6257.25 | -0.11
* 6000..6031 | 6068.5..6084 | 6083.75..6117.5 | 0.71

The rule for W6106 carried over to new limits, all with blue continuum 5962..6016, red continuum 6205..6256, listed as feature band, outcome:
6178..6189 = 0.2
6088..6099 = 0.3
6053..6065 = 1.1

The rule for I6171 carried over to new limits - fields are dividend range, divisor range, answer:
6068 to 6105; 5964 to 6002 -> 0.97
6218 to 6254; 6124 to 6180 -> 1.07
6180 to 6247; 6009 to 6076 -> 1.08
